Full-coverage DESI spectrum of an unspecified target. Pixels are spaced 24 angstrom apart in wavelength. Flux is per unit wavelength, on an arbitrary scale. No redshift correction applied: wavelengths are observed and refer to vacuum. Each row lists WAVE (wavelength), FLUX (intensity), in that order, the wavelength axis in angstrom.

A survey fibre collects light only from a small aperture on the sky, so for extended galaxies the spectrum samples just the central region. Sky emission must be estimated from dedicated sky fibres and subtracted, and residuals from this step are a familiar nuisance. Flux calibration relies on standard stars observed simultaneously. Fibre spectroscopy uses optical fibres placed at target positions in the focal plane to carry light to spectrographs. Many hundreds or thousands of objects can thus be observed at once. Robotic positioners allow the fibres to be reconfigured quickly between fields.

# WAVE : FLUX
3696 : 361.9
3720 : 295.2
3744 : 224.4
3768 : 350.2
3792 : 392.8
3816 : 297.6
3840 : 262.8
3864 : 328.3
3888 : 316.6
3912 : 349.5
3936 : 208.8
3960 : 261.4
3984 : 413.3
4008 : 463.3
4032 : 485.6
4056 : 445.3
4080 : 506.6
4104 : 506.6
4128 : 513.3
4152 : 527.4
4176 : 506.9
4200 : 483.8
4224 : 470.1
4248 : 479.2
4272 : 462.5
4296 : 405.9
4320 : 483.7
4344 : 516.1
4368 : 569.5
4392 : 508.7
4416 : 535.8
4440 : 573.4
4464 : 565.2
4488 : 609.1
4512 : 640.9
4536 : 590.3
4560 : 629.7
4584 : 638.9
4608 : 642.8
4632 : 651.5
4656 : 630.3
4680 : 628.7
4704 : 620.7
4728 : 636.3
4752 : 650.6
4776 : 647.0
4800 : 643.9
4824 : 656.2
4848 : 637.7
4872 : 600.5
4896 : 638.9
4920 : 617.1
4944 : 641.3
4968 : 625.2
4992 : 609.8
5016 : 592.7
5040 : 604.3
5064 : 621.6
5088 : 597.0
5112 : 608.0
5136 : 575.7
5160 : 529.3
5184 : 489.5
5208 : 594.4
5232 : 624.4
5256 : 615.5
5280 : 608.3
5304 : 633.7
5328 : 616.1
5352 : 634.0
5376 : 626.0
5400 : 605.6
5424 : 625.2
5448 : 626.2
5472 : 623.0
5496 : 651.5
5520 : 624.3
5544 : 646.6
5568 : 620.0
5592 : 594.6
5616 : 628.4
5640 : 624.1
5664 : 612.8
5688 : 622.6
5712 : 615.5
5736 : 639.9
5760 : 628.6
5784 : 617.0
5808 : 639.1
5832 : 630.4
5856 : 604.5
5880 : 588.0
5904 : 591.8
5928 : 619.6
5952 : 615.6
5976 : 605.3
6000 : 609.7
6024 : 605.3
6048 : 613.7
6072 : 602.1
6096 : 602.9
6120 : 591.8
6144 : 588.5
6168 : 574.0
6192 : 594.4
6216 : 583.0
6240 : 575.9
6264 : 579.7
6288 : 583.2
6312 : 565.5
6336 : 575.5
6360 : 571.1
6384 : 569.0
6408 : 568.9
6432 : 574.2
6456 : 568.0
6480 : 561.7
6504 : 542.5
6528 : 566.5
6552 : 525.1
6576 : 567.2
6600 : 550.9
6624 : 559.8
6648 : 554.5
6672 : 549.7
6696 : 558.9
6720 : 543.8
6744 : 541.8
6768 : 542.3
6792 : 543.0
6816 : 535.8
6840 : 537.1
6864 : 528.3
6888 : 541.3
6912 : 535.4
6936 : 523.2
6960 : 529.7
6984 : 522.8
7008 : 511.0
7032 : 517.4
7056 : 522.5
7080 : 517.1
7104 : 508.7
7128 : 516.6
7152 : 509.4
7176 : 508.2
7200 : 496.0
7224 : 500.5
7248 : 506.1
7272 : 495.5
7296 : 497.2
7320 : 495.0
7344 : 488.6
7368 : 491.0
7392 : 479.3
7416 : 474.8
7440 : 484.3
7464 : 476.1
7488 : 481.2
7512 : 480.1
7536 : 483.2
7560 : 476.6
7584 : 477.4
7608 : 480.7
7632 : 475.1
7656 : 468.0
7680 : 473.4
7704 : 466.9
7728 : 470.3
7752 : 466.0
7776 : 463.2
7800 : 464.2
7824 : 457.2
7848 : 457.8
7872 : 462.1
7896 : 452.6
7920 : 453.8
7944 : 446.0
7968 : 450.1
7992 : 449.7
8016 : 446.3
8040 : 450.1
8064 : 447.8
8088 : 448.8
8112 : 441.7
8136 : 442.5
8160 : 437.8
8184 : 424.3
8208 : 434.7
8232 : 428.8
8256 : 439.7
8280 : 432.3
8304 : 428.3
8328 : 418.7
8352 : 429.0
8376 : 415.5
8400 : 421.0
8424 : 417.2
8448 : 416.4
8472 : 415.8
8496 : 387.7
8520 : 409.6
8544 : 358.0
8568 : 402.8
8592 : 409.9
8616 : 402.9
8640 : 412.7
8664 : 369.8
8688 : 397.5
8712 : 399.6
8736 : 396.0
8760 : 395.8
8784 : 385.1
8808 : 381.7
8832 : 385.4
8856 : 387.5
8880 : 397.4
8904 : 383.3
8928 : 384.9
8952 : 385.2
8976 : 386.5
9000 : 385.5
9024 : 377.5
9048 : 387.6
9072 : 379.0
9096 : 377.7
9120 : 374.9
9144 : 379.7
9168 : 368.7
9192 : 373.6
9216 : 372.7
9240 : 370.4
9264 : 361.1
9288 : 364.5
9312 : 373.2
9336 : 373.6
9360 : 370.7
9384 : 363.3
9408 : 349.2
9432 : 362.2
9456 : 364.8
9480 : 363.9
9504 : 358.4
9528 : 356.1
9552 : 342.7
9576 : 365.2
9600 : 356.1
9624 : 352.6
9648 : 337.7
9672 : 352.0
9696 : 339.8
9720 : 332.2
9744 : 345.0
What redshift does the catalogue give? 0.00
